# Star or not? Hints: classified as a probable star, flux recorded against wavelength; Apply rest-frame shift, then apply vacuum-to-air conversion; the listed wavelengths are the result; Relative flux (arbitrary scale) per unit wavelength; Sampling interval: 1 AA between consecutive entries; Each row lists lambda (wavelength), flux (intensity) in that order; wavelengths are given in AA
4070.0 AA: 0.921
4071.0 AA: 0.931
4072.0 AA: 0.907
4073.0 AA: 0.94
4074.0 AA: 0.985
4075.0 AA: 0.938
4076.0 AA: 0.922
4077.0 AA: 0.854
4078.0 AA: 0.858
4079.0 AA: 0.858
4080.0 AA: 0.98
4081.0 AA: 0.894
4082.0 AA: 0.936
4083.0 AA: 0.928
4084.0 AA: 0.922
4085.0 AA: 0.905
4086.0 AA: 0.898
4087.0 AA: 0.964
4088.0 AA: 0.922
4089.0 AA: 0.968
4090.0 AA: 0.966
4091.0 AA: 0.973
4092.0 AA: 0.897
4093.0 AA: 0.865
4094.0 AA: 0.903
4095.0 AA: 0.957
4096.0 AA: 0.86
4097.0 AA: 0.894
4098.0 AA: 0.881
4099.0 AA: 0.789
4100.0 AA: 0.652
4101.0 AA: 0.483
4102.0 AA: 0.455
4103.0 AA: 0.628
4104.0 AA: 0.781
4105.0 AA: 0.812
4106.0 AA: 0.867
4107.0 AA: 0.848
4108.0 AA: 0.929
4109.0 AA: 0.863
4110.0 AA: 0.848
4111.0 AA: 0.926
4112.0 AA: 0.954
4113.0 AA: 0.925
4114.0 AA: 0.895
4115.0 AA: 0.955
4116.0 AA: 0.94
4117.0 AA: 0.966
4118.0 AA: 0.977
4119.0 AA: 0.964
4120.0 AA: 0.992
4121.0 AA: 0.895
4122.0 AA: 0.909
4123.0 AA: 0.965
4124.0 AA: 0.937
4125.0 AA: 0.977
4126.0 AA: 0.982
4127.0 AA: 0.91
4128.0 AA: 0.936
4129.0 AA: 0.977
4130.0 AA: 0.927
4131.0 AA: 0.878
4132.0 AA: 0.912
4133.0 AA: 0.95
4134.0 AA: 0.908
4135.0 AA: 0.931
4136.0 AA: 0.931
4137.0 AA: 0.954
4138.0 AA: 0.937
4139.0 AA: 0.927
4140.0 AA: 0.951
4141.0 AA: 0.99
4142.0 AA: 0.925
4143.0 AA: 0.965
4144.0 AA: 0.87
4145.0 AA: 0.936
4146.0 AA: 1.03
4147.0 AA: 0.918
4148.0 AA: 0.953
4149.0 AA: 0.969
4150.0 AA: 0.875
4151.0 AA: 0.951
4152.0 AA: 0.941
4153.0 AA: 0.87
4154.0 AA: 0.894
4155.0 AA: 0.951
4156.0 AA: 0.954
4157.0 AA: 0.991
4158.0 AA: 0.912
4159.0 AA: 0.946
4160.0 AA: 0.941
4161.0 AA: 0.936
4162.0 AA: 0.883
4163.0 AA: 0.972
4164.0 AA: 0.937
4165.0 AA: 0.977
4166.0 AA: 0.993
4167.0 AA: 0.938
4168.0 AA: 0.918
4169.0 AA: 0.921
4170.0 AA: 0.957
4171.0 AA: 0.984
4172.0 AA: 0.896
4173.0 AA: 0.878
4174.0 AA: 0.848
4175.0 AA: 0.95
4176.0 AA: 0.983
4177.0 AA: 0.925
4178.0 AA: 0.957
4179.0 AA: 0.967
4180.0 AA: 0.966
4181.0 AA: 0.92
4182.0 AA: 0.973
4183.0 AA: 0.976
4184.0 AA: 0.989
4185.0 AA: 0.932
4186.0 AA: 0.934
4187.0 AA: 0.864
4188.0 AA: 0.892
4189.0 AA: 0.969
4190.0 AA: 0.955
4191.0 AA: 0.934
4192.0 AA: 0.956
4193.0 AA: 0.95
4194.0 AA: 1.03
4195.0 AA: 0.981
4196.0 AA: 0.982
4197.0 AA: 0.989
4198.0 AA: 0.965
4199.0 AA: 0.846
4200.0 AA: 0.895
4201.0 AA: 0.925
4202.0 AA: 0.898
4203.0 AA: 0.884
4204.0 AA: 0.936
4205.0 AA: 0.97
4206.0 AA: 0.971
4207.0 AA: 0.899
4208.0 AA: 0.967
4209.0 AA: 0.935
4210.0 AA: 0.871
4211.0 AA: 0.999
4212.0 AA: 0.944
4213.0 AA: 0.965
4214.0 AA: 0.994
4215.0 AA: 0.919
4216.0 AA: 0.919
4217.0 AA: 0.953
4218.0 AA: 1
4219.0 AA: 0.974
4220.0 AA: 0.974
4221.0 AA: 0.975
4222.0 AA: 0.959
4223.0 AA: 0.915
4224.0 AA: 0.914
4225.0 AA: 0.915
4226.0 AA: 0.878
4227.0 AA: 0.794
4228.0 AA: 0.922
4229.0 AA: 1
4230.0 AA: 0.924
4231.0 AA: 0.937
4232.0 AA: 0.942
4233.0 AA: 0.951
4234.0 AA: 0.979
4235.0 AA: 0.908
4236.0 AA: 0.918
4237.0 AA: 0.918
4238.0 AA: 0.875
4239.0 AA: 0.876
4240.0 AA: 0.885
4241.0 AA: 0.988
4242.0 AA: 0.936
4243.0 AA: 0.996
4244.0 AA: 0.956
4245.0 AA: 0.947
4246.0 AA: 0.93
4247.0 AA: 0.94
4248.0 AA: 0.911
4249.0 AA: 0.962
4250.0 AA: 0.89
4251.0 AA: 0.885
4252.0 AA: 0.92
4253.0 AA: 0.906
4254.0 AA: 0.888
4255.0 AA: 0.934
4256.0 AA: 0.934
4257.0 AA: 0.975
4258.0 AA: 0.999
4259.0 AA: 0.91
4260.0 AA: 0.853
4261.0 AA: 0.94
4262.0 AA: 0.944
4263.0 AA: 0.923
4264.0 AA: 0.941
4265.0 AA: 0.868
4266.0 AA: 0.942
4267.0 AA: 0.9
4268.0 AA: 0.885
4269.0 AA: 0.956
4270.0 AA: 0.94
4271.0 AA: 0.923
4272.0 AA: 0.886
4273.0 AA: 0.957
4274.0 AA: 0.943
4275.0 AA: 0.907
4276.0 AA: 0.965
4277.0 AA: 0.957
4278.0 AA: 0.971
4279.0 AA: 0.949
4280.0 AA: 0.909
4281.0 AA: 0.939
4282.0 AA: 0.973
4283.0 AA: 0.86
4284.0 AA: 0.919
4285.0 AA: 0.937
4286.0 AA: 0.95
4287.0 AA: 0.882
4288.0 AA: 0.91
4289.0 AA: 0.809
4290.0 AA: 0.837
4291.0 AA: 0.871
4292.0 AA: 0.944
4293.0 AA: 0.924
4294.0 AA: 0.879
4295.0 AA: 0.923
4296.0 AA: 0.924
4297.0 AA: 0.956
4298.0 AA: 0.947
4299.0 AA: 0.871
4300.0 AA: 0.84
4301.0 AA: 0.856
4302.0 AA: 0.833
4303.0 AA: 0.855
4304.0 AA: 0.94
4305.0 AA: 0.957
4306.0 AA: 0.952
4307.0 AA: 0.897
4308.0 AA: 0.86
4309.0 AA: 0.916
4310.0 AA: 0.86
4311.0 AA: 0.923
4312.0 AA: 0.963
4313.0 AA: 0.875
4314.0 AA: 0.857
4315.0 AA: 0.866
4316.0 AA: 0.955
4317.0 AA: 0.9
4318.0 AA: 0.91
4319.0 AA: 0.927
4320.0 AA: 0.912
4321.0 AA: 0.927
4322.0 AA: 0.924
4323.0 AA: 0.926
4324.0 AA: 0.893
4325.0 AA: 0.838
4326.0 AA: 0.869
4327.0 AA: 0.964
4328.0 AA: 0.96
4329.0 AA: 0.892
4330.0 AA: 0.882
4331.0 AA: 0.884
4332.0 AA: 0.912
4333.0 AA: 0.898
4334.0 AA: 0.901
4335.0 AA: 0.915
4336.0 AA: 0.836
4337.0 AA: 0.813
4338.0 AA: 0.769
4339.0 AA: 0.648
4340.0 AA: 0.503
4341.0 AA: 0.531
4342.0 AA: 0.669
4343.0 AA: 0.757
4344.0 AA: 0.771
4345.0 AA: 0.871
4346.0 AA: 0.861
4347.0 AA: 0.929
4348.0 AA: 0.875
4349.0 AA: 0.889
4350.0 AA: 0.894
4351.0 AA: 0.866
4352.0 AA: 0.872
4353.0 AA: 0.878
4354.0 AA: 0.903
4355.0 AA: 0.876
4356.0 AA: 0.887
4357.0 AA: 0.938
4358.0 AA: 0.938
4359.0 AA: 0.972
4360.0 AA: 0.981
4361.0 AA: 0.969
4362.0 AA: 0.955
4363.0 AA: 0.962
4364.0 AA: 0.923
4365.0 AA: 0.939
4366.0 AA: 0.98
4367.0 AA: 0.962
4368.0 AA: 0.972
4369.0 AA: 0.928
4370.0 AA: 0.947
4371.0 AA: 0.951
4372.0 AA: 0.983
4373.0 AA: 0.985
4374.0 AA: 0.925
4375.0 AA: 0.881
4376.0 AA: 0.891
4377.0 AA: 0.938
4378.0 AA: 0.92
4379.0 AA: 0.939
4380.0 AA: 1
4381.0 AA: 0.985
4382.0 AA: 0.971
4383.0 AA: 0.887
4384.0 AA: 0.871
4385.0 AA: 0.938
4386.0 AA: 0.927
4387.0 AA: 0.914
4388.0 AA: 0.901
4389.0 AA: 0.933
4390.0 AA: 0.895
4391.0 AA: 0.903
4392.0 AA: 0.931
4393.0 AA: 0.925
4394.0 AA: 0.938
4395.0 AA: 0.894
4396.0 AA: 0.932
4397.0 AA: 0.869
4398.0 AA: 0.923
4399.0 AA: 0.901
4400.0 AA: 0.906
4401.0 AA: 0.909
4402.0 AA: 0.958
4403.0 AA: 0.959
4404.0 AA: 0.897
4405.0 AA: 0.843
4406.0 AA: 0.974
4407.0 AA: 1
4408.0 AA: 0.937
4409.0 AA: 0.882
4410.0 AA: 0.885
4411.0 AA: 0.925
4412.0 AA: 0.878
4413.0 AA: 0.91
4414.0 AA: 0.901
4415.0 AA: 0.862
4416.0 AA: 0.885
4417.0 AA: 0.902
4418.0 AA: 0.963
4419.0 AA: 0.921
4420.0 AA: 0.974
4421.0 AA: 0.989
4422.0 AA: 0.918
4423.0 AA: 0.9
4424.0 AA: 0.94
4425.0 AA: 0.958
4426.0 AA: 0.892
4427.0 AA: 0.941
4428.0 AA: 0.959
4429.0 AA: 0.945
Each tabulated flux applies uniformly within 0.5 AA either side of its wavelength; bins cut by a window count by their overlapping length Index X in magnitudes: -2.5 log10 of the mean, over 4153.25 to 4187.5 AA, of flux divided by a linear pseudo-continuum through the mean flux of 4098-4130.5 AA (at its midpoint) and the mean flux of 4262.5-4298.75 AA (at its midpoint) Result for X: -0.06 mag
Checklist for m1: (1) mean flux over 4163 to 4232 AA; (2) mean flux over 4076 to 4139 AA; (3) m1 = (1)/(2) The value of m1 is 1.05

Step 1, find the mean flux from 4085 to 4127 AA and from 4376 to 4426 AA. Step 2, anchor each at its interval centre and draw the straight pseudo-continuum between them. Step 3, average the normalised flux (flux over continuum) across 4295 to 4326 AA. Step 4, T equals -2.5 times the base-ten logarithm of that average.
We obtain 0.01 mag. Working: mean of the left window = 0.88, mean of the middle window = 0.902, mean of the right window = 0.922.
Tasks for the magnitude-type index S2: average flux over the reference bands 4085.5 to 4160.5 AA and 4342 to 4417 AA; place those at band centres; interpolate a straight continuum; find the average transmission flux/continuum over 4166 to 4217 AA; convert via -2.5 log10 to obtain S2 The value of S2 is -0.04 mag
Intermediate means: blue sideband 0.905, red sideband 0.915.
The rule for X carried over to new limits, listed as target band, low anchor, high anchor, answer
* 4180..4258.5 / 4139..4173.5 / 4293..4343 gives -0.03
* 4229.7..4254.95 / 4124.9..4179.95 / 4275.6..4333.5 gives -0.01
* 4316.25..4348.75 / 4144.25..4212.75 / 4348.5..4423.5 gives 0.10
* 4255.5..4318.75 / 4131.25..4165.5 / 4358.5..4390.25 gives 0.03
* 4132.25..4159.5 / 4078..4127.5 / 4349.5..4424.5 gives -0.06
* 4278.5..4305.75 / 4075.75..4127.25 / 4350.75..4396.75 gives 0.02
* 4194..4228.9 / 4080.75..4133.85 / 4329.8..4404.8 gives -0.06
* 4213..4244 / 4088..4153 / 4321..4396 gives -0.04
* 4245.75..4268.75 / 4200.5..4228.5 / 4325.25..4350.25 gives -0.03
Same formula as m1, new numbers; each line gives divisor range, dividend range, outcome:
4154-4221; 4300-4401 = 0.95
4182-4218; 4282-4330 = 0.96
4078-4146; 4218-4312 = 1.02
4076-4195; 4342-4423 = 1.00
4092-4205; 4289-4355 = 0.95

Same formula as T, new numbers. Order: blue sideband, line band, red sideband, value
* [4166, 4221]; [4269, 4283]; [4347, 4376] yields -0.001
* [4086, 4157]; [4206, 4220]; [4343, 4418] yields -0.049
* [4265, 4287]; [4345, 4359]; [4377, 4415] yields 0.034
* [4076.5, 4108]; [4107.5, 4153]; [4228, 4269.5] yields -0.078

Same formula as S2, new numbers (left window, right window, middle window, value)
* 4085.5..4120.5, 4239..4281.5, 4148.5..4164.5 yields -0.05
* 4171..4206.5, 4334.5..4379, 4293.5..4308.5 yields 0.00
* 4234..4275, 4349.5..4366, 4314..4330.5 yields 0.02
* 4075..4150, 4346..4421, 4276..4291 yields 0.00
